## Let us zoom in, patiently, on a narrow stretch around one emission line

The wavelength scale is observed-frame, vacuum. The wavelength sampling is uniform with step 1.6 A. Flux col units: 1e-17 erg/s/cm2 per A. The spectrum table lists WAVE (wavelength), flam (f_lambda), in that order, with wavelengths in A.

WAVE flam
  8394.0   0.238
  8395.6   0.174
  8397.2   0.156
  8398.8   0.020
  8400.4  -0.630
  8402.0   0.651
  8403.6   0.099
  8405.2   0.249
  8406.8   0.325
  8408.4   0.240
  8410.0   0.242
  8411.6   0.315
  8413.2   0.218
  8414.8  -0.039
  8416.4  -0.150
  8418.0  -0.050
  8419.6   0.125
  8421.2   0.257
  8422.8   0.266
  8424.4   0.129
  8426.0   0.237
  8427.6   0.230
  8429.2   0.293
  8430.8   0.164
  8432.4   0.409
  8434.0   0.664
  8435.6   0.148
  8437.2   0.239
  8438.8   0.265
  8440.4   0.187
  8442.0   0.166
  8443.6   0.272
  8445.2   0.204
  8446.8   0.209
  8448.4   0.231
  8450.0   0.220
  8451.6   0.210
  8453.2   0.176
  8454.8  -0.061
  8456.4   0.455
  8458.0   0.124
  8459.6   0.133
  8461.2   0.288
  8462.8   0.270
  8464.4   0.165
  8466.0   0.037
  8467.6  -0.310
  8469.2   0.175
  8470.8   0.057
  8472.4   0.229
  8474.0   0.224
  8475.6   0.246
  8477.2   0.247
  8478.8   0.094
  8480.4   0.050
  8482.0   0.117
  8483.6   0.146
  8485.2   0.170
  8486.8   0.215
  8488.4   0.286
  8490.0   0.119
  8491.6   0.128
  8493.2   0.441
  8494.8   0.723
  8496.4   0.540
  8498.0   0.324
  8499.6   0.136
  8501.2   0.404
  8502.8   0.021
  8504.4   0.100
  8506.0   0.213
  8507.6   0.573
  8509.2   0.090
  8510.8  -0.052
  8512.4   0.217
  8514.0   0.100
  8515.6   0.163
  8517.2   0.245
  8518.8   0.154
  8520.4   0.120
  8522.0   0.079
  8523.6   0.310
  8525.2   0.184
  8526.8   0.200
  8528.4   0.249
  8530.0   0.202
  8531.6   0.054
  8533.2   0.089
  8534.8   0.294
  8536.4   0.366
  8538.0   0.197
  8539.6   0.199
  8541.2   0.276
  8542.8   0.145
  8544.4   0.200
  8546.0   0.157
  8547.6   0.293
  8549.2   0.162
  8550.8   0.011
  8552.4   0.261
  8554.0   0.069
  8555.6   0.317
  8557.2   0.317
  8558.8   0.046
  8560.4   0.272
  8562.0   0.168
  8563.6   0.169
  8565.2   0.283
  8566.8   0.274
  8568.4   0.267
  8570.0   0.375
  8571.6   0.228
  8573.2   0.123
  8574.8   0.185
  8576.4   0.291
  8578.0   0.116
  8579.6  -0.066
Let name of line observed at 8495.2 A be Hgamma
